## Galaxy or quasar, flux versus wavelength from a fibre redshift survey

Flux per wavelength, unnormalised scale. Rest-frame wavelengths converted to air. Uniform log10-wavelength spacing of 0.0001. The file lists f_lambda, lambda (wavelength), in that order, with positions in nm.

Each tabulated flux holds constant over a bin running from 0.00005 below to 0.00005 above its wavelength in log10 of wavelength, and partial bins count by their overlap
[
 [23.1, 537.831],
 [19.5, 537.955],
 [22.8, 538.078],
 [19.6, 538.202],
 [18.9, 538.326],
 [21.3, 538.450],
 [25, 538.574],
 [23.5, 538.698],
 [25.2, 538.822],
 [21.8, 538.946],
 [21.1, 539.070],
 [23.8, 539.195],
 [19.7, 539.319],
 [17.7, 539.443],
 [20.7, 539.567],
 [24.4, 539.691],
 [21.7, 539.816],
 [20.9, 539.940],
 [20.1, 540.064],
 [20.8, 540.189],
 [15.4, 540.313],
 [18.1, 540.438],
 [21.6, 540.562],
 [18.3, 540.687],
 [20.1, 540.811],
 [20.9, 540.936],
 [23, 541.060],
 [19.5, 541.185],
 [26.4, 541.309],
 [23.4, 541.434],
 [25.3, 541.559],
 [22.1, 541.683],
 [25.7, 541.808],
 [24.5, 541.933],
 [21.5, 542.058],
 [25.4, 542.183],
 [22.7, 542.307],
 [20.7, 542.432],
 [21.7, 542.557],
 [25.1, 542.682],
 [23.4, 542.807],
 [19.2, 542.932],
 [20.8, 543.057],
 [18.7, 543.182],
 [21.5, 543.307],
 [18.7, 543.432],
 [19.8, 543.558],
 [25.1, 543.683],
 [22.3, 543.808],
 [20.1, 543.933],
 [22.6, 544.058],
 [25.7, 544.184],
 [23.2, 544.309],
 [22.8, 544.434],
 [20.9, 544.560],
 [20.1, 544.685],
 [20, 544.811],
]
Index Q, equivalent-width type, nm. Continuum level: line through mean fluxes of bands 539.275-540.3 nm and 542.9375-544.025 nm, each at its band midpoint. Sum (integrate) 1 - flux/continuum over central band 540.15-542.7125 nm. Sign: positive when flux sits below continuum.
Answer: -0.16 nm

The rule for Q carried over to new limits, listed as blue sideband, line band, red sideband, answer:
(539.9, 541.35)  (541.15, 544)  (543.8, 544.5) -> -0.092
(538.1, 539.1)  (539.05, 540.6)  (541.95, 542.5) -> 0.132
